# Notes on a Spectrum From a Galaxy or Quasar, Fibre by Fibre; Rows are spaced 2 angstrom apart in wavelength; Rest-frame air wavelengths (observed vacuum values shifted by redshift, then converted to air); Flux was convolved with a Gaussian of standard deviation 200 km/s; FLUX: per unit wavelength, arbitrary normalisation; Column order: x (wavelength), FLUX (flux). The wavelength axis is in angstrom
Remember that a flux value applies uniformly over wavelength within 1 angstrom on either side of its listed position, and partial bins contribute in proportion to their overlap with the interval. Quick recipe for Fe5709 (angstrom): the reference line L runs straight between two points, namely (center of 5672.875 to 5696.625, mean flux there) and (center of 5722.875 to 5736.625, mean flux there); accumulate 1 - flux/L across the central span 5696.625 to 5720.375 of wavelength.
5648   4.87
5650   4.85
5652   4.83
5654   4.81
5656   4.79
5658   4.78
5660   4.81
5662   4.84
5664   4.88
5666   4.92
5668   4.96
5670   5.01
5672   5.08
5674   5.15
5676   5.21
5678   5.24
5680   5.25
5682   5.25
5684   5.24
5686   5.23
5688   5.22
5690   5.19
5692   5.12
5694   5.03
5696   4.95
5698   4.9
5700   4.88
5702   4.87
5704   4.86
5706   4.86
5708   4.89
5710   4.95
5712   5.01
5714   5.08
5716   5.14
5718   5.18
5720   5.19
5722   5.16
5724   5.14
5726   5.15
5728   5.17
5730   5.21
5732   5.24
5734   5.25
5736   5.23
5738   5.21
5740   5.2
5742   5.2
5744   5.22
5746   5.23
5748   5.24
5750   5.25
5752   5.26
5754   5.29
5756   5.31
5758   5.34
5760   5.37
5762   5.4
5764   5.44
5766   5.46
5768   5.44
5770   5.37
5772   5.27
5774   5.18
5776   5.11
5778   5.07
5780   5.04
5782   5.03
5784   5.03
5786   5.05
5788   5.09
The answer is 1.0 angstrom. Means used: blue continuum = 5.18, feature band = 4.98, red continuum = 5.2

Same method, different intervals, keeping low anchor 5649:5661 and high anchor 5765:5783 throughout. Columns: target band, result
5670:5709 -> -1.14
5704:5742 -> -0.57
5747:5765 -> -0.58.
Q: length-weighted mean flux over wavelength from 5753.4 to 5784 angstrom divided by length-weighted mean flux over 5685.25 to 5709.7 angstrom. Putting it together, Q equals 1.05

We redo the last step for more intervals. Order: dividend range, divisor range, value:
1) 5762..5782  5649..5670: 1.08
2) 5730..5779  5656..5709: 1.05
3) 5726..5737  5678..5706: 1.03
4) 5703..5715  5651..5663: 1.03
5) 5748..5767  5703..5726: 1.06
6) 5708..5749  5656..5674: 1.05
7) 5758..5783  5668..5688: 1.02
